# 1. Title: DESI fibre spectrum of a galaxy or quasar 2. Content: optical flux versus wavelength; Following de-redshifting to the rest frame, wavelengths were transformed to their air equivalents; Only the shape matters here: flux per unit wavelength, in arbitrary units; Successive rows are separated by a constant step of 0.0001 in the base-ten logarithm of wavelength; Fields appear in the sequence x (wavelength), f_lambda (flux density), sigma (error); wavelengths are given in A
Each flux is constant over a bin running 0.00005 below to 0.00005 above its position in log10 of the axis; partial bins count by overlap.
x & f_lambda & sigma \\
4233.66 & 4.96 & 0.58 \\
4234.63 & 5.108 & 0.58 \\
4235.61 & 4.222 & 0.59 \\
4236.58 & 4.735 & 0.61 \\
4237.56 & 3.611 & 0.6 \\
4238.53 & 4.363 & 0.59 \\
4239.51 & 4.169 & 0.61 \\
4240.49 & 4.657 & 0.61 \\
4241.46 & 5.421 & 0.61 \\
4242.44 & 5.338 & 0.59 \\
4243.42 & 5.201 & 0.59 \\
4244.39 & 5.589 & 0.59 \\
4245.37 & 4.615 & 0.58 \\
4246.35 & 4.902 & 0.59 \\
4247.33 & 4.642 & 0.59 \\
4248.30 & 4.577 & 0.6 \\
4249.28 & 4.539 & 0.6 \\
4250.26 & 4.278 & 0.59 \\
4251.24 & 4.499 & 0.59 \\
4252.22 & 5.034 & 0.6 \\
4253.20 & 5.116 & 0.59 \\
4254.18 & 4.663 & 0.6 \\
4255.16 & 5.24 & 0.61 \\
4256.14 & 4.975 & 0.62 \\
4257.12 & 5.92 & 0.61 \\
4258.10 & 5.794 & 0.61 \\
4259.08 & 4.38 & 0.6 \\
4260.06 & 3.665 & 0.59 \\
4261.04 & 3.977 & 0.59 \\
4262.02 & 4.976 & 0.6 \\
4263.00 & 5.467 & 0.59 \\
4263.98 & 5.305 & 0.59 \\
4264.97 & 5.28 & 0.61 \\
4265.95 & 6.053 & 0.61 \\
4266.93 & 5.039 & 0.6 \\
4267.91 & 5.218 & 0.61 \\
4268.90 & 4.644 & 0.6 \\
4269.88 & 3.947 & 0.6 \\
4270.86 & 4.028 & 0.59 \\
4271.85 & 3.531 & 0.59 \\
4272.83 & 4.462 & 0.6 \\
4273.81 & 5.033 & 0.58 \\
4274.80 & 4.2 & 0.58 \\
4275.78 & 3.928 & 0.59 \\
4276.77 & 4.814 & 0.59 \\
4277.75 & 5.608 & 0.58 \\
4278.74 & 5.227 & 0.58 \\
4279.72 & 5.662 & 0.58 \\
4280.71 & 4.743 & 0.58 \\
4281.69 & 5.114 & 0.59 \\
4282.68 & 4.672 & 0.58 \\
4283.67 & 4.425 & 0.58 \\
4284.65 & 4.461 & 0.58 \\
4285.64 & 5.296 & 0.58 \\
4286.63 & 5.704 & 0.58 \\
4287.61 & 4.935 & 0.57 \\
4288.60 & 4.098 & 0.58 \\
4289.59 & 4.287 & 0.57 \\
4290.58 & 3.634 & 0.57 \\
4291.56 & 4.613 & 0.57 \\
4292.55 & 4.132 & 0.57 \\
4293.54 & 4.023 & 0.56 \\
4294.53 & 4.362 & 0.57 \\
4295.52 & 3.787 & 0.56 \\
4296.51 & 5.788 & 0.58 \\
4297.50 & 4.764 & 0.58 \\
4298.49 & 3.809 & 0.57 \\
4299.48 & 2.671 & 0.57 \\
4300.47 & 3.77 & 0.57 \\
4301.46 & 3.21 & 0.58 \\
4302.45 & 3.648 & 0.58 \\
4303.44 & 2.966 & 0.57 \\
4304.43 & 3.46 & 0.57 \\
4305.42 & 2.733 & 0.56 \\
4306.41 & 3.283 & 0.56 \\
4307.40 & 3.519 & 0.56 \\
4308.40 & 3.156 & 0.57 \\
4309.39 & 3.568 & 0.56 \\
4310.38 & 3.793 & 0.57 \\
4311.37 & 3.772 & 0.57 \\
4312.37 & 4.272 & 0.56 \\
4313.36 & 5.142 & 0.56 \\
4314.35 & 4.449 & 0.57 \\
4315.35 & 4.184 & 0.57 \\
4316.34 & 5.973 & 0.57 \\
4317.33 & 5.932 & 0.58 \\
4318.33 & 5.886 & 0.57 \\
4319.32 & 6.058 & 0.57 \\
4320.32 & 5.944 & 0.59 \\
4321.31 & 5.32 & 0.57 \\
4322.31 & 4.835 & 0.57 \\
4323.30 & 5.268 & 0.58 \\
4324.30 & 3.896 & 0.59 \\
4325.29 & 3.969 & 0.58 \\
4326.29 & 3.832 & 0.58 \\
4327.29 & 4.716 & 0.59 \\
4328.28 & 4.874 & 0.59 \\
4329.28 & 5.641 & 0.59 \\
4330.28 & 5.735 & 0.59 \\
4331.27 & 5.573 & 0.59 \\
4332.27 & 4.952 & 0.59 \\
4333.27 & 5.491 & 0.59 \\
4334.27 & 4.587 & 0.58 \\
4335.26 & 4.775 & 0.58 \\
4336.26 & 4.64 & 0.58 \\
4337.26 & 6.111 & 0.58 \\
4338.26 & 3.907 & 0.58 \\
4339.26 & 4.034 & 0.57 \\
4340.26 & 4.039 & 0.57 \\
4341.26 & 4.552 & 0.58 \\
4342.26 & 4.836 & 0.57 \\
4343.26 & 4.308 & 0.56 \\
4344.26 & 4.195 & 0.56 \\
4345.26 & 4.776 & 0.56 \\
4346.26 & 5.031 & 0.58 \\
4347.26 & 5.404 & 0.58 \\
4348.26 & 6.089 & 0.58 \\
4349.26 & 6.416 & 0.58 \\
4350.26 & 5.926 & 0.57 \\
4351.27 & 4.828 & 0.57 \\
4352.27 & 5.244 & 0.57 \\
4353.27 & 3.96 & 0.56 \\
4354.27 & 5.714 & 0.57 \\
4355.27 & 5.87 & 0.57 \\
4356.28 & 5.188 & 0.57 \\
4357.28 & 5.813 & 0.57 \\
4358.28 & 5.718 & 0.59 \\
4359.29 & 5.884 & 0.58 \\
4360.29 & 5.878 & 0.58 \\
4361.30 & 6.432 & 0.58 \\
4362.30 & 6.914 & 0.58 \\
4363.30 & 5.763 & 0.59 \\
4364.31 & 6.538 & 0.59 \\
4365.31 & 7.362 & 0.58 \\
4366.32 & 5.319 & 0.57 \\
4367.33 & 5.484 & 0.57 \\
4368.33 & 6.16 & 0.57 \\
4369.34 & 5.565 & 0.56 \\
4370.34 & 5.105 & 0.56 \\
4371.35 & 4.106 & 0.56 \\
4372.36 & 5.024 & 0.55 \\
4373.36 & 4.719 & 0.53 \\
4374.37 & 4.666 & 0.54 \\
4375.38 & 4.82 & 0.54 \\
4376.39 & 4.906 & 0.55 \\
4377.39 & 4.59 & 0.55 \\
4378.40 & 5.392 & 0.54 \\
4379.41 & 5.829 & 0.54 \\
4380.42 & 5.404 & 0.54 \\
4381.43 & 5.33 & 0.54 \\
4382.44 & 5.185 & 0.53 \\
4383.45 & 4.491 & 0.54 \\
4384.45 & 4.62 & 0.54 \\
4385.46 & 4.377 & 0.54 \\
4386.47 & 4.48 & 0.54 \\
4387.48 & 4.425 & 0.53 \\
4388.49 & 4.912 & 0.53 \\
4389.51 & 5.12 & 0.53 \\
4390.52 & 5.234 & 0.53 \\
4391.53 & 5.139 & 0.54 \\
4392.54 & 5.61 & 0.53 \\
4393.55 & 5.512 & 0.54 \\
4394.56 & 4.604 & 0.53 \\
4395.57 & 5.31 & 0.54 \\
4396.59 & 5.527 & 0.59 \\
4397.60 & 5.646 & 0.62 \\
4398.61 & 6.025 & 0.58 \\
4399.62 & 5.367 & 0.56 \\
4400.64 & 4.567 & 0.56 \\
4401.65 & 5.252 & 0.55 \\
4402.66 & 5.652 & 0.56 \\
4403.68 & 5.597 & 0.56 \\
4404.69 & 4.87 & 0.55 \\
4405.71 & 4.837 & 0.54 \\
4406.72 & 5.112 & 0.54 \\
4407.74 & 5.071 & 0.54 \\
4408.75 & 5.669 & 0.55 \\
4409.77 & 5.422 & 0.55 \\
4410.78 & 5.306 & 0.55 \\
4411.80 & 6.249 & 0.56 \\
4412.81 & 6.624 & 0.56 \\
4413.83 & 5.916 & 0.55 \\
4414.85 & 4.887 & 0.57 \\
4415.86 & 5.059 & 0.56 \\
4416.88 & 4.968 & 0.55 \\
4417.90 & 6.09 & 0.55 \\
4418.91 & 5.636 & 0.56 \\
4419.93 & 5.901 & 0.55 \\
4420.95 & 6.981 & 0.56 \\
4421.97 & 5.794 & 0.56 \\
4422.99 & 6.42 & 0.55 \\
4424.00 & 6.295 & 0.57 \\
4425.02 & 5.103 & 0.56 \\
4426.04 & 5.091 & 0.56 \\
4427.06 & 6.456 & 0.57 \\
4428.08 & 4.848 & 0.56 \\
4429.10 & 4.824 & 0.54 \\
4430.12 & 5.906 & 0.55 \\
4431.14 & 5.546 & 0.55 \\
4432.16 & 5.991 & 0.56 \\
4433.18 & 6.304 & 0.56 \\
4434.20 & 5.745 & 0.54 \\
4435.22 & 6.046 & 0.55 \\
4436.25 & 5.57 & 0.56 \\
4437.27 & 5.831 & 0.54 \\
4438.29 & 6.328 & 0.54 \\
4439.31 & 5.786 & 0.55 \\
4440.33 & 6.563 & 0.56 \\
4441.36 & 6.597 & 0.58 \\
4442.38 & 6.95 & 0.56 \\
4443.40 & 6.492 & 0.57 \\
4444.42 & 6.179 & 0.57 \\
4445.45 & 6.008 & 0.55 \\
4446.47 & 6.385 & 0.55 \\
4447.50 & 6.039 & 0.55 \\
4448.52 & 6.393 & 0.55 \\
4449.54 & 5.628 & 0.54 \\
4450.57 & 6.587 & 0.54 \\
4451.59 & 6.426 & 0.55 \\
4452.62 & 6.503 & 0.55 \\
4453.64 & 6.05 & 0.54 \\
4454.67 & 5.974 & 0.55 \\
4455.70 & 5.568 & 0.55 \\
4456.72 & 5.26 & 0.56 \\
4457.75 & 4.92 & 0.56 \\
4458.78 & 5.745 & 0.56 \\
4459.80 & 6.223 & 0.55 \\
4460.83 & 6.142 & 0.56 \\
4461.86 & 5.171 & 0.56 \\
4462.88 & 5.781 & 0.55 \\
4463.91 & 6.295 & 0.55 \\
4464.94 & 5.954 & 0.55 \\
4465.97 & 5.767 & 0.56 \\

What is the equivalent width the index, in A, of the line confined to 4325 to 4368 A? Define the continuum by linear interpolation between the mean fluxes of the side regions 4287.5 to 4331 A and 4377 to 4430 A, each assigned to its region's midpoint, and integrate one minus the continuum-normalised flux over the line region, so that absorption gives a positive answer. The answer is -4.6 A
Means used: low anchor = 4.36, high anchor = 5.36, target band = 5.27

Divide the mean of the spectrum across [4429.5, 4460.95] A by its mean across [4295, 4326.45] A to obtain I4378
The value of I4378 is 1.41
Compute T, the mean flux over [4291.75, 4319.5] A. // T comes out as 4.13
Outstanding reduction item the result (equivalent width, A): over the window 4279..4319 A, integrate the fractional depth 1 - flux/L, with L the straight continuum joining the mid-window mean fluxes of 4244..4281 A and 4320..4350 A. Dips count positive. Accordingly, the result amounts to 4.7 A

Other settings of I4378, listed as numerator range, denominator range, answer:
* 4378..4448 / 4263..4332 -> 1.22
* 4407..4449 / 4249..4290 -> 1.22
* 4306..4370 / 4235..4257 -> 1.07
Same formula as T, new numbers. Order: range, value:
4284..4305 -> 4.16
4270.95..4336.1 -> 4.52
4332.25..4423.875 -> 5.32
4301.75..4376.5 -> 4.96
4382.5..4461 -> 5.64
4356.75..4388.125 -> 5.36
